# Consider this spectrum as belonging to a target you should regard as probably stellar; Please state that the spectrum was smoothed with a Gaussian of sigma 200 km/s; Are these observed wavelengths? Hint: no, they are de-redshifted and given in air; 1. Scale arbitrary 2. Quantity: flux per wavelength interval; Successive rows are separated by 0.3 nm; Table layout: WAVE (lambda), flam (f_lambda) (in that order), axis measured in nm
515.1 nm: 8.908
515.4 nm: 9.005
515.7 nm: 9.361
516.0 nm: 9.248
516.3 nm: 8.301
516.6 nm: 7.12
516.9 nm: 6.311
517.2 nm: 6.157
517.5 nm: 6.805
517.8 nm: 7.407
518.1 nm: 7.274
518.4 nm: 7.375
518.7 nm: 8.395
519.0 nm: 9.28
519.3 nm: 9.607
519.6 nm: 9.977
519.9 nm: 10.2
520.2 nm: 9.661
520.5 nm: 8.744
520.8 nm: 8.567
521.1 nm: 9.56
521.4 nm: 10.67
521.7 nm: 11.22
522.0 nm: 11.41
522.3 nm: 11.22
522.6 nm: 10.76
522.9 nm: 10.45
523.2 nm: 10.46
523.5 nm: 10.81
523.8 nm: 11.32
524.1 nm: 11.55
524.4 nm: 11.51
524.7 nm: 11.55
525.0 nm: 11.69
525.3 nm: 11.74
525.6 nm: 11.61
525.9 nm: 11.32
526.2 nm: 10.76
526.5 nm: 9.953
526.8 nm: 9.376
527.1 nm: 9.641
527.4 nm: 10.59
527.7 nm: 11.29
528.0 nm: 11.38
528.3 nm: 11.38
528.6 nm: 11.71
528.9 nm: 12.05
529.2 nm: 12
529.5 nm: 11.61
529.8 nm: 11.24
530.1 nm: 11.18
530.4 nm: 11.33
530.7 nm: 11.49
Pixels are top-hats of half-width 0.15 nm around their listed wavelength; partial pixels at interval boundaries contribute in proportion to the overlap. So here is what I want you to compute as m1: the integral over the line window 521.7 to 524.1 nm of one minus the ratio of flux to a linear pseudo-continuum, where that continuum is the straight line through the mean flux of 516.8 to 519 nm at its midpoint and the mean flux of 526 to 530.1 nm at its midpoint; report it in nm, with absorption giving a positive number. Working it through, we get -0.49 nm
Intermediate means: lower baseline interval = 7.27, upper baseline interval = 11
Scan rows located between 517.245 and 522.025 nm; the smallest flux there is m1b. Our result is 6.805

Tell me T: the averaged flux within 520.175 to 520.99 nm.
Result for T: 8.92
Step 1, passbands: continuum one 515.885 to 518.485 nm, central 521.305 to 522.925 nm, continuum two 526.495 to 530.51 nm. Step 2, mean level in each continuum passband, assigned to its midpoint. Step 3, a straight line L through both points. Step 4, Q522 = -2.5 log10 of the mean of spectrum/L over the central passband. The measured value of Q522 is -0.22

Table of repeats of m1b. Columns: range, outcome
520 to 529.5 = 8.567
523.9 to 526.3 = 10.76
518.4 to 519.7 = 8.395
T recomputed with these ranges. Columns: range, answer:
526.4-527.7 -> 10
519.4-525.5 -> 10.7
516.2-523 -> 8.97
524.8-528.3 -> 10.9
